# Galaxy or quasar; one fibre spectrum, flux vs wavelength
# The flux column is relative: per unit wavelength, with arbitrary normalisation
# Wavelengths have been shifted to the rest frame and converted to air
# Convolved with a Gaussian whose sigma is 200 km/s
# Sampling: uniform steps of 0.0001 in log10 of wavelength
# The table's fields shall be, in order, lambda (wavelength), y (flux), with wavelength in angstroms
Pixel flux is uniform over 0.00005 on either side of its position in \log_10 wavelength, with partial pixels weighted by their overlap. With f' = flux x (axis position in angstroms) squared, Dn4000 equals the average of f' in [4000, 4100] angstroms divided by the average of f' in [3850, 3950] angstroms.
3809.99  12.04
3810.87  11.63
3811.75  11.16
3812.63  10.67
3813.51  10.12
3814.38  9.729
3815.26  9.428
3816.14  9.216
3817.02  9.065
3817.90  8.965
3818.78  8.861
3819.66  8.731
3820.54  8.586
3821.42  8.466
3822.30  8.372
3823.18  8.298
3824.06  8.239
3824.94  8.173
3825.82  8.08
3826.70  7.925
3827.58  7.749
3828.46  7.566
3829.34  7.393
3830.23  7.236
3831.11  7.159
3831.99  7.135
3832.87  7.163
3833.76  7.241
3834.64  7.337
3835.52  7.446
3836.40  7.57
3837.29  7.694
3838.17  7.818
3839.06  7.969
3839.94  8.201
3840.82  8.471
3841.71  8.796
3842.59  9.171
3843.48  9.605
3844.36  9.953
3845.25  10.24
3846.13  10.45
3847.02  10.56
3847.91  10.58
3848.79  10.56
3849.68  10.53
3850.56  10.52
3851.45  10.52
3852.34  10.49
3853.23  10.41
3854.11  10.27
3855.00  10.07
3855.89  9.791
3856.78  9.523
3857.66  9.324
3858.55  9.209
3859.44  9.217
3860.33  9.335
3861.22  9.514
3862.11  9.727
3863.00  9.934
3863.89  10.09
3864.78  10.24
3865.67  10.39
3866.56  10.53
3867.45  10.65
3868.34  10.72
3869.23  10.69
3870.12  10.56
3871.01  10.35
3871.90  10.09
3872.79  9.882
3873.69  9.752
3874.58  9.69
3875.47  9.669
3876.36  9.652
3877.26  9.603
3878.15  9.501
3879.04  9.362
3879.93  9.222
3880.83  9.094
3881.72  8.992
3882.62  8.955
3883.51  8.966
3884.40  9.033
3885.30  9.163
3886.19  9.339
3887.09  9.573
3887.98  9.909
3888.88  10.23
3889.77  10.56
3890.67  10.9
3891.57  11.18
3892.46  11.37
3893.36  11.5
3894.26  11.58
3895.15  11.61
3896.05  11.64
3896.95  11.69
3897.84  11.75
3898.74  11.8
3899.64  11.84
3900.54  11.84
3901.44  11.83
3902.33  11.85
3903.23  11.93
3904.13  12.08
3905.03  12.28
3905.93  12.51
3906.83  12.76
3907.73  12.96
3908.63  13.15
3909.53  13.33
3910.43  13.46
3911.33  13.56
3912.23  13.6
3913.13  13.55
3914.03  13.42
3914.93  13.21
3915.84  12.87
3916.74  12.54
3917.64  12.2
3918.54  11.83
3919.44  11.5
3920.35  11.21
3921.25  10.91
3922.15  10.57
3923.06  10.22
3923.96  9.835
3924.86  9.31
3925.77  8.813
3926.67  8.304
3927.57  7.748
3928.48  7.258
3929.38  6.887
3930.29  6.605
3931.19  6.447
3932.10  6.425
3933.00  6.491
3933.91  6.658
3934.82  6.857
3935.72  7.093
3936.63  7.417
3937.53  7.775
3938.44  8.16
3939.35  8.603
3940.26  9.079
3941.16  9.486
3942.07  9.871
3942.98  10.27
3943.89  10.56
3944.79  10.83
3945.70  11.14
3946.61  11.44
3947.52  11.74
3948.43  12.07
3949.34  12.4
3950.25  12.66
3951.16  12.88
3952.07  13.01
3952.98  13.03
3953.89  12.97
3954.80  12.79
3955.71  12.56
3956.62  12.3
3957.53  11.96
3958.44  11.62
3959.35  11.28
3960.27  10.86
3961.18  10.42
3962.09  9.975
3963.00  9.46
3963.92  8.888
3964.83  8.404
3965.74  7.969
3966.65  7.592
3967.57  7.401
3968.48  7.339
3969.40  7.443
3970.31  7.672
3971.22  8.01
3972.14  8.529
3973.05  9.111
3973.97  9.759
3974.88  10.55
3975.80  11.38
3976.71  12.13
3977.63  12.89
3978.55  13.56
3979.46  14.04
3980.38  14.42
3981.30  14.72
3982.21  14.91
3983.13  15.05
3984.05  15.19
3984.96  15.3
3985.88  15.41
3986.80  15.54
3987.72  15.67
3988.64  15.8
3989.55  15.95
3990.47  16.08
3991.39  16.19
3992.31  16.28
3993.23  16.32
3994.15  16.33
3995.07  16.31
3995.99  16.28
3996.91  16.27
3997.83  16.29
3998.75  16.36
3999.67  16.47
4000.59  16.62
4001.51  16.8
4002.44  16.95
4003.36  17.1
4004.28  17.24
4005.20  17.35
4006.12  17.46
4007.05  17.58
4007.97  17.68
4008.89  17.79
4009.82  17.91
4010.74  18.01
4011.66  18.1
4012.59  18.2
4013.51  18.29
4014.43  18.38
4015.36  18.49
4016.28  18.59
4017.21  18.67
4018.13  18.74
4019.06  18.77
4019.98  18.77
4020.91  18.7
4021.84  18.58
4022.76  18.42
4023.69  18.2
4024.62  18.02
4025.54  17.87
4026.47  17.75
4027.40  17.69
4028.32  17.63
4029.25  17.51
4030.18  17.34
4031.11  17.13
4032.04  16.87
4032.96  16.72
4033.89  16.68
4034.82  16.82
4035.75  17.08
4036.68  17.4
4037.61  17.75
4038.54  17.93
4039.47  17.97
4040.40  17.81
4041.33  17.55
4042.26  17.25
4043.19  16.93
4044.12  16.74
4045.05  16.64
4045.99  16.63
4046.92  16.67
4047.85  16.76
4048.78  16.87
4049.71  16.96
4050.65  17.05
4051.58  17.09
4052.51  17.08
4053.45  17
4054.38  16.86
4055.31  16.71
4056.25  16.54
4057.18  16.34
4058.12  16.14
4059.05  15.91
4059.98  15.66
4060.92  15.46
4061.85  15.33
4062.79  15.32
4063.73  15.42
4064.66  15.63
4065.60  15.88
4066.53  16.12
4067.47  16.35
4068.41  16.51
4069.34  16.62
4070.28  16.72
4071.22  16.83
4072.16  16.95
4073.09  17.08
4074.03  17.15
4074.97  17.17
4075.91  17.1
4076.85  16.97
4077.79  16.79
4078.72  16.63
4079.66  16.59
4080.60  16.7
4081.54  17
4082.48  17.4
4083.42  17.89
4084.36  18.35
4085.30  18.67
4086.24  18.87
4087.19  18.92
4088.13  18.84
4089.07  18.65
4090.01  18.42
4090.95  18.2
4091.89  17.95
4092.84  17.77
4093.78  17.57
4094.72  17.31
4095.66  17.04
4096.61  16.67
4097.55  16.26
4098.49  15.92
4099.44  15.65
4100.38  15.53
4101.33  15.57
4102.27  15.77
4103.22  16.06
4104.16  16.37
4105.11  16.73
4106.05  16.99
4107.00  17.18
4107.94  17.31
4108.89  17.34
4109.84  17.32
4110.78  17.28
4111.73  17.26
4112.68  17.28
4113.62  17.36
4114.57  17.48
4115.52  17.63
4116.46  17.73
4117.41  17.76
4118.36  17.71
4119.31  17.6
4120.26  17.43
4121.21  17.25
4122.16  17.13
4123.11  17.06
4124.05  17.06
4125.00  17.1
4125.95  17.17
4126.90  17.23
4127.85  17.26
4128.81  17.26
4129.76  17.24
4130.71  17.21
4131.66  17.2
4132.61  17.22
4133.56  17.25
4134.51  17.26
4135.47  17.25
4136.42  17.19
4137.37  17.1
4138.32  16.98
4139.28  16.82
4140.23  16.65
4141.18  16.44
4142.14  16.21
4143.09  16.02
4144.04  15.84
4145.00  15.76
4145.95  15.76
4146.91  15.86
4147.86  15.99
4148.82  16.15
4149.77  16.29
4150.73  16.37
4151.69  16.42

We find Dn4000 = 1.8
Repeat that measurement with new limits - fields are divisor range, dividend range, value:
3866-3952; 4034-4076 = 1.72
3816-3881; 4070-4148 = 2.12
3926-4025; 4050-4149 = 1.37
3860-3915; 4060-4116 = 1.72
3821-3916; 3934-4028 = 1.44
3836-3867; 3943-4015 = 1.51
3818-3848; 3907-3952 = 1.30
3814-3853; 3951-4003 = 1.60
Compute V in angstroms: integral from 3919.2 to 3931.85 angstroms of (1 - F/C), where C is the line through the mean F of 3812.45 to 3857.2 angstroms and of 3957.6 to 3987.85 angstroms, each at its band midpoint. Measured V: 1.87 angstroms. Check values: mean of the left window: 8.89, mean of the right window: 11.3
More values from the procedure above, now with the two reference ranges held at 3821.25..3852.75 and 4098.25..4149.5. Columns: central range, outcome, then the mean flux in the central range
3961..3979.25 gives 4.4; 9.48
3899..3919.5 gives -3.7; 12.6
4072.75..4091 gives -2.3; 17.7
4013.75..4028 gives -4.6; 18.4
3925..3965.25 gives 6.7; 9.81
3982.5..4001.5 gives -4.2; 16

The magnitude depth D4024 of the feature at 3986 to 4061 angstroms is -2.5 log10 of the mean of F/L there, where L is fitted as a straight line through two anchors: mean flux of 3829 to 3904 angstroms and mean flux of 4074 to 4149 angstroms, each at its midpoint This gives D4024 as -0.19 mag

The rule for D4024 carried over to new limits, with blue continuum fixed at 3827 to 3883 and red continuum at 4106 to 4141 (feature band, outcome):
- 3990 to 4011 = -0.23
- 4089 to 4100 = -0.05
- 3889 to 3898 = -0.09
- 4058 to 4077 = -0.05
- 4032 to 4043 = -0.18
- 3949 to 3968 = 0.13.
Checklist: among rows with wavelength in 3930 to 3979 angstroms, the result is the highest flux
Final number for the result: 13.56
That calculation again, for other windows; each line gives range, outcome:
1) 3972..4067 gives 18.77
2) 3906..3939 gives 13.6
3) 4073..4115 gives 18.92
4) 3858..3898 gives 11.75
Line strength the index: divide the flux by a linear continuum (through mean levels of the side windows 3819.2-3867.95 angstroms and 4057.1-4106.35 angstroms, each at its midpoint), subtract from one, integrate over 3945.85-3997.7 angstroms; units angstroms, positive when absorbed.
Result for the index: 3.2 angstroms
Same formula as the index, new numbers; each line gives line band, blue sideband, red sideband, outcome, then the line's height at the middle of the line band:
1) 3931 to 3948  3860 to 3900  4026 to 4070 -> 5.1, 12.5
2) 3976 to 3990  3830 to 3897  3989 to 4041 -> 1.0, 15.8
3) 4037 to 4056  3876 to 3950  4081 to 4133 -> -2.5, 15.2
